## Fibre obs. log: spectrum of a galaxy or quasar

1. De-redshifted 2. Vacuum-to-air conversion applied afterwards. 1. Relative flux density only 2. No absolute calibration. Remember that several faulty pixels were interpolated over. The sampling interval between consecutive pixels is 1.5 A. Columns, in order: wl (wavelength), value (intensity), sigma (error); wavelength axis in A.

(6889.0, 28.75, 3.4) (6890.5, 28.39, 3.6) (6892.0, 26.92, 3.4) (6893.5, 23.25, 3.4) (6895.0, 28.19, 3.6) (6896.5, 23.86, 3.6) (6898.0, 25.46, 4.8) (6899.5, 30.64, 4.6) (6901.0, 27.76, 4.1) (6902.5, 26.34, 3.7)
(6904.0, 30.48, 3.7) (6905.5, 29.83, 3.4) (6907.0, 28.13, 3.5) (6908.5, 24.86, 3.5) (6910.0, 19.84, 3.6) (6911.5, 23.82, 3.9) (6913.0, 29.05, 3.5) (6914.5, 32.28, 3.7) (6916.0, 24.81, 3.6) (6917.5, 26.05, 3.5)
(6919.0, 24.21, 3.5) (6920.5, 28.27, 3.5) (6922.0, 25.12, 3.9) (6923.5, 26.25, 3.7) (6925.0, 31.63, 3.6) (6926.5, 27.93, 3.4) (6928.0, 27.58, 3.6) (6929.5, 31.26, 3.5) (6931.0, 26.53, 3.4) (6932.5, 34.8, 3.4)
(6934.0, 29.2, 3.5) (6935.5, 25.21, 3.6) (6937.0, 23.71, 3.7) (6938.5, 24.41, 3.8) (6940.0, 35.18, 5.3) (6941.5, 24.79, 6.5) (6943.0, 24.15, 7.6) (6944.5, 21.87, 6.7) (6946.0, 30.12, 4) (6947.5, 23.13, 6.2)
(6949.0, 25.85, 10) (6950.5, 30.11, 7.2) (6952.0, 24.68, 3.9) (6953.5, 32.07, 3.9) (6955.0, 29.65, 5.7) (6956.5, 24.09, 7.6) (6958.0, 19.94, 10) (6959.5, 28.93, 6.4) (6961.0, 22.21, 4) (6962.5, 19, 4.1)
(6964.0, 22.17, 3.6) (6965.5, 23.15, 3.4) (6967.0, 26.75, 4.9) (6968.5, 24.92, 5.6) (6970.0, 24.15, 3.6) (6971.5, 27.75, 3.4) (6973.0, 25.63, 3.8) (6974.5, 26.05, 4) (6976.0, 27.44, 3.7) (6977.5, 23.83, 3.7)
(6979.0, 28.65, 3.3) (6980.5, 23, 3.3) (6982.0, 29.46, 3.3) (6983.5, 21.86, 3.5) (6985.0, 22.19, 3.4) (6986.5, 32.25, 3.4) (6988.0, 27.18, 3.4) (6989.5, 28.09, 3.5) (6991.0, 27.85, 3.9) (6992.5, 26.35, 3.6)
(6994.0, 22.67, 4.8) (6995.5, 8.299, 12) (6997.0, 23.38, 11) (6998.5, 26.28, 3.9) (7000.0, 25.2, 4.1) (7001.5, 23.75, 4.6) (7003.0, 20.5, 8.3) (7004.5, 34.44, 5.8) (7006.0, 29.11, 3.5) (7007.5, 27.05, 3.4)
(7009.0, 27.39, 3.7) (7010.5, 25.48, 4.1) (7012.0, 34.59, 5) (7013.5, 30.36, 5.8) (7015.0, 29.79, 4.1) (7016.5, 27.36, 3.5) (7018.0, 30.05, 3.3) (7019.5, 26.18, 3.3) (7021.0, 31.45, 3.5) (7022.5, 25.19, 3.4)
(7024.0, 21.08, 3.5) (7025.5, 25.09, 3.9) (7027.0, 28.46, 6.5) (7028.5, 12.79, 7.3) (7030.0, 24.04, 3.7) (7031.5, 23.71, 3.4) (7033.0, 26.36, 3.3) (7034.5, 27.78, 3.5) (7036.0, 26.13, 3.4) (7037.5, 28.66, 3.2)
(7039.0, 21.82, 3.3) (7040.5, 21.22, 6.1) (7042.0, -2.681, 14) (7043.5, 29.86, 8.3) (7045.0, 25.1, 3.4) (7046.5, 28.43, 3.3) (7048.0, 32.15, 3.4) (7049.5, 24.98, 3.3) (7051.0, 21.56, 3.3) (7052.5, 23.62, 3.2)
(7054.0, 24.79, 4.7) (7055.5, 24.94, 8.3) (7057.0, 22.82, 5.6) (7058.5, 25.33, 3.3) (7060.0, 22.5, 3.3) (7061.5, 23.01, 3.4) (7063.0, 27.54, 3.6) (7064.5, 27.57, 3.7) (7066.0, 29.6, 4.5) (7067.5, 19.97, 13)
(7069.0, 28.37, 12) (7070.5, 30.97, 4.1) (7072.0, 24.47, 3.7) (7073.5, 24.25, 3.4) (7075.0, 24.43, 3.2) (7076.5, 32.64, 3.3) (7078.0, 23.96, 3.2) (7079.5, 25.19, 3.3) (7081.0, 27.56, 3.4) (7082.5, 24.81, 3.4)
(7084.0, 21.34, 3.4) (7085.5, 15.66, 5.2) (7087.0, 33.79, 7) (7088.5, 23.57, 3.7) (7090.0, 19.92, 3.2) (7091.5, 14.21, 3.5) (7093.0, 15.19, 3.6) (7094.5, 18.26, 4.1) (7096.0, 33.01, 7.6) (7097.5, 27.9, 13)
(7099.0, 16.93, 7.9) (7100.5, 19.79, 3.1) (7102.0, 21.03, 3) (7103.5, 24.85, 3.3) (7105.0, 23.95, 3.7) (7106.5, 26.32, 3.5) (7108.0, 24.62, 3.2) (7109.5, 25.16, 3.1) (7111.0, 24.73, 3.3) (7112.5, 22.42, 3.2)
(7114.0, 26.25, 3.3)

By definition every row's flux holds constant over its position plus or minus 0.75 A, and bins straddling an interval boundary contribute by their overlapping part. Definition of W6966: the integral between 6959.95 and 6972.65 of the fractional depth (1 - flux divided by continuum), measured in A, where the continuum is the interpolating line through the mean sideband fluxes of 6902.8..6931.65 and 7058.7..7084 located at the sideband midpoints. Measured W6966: 1.4 A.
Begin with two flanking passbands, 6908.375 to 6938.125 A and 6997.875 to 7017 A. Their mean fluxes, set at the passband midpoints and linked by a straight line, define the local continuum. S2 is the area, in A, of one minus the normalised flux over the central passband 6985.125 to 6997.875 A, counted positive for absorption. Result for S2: 1.5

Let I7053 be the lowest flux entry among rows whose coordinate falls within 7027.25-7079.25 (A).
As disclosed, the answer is -2.681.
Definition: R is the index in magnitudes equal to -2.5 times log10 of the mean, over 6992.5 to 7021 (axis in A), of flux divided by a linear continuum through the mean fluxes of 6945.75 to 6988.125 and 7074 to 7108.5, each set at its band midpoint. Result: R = -0.06 mag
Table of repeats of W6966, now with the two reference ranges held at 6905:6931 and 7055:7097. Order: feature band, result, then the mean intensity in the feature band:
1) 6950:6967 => 0.9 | 25.1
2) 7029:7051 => 1.0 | 23.9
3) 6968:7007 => 0.8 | 25.4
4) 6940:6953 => 0.2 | 26.3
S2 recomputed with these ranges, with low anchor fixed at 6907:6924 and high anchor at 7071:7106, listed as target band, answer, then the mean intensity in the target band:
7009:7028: -2.5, 27.7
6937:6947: -0.3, 26.4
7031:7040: -0.6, 25.7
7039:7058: 0.7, 23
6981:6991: -0.8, 26.8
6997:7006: -0.5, 26.1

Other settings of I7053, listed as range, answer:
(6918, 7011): 8.299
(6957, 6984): 19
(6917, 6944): 23.71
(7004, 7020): 25.48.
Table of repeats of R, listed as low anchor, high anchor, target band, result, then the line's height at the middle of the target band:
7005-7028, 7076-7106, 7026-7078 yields 0.04 mag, 25.6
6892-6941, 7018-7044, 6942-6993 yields 0.00 mag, 25.6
